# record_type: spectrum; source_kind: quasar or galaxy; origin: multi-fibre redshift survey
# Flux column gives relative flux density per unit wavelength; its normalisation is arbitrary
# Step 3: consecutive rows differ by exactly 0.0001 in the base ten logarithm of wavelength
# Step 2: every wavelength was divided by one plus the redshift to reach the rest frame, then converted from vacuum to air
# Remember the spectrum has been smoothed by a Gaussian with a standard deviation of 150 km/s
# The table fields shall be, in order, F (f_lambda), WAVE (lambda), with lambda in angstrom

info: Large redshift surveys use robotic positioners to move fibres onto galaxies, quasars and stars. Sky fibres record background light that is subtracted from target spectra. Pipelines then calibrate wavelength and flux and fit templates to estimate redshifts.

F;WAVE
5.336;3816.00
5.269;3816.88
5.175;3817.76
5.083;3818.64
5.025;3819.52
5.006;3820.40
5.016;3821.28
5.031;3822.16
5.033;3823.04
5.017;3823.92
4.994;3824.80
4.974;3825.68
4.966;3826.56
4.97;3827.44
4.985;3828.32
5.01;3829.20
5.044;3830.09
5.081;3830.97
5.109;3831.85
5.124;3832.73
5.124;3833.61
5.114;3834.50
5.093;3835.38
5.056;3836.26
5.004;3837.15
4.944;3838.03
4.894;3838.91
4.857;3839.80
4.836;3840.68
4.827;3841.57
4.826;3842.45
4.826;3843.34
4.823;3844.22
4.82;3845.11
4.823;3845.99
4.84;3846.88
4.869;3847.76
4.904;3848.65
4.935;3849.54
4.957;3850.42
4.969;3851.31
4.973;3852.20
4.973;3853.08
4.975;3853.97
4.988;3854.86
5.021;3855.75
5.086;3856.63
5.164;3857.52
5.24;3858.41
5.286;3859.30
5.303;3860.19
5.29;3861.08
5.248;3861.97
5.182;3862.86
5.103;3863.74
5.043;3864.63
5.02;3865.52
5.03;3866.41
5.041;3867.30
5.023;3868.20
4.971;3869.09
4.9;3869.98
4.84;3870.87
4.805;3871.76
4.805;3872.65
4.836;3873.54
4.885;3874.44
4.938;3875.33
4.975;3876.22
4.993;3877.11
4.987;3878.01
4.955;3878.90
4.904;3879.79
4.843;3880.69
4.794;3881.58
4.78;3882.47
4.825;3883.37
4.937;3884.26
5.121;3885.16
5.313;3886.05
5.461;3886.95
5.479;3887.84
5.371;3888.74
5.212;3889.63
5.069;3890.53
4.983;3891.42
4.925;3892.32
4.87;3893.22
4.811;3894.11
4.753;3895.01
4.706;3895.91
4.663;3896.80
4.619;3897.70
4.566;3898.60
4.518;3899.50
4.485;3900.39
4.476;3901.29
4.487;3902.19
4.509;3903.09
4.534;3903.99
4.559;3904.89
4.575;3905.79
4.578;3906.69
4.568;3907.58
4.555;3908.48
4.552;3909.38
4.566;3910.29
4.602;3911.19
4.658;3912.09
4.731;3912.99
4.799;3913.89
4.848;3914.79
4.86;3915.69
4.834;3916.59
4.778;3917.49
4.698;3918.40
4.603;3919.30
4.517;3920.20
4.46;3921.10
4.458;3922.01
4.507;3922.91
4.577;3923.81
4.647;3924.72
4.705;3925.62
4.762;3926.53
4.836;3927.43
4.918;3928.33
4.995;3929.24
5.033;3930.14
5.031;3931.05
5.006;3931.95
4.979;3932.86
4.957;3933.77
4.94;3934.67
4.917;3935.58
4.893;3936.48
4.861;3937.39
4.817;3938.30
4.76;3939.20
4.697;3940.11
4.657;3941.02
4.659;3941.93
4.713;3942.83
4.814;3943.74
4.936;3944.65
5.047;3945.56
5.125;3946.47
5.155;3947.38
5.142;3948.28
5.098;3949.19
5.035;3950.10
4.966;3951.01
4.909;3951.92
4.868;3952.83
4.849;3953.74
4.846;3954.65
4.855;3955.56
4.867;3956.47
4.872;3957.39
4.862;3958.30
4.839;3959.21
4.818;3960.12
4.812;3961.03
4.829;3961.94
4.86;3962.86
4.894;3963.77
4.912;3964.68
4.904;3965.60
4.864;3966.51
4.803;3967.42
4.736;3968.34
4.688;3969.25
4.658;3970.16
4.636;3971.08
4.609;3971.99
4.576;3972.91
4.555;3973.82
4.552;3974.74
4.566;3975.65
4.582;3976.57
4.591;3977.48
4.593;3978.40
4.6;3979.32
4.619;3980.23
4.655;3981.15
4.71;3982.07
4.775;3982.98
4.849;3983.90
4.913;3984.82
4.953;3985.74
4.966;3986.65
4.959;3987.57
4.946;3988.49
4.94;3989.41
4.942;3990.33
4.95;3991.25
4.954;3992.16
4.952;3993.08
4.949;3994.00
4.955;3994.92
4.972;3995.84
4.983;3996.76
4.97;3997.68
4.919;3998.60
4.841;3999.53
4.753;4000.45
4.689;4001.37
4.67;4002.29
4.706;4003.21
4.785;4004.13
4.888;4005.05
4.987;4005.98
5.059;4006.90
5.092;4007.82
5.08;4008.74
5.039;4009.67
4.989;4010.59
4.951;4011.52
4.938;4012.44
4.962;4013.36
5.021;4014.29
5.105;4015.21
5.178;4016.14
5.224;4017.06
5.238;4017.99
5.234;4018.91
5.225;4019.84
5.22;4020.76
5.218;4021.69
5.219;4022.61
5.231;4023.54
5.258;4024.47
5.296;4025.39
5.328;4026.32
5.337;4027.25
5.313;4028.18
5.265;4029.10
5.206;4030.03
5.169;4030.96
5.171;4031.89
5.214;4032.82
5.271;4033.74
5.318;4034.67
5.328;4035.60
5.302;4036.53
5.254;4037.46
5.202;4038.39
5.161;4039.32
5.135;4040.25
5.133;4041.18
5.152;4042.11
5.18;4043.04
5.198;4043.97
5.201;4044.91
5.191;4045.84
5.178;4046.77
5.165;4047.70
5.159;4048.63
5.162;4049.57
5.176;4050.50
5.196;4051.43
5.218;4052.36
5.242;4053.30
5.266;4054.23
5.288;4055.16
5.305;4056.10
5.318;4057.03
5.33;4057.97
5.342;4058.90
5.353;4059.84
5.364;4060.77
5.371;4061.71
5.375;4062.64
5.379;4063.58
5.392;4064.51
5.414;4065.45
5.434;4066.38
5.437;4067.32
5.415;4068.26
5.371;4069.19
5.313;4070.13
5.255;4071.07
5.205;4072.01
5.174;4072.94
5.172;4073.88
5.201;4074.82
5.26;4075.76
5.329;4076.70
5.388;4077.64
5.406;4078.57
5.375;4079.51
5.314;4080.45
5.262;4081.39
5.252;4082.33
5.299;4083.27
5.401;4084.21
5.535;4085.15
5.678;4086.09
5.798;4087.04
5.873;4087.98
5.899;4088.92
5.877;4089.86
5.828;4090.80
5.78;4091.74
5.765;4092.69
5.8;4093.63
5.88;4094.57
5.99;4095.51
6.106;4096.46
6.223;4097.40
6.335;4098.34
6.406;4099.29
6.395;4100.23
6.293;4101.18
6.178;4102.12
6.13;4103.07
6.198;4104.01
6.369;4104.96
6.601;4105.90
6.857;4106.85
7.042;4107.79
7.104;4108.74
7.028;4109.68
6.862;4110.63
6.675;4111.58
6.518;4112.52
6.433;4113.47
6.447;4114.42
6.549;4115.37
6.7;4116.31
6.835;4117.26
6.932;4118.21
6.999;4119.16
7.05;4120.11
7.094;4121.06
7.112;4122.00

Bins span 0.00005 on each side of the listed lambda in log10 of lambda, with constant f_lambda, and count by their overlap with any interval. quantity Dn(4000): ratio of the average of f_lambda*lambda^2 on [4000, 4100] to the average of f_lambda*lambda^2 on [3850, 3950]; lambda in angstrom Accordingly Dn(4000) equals 1.18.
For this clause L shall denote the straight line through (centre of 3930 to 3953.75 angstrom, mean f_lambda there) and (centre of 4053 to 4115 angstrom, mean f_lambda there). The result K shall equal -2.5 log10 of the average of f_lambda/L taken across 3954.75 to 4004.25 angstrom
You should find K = 0.075 mag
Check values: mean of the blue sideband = 4.92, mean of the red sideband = 5.78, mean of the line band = 4.8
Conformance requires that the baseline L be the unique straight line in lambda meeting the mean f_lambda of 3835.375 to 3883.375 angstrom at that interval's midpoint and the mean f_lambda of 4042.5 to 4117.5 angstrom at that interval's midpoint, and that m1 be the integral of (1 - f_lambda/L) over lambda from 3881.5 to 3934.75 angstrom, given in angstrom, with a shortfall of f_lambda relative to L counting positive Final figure 3.64 angstrom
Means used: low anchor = 4.97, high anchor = 5.72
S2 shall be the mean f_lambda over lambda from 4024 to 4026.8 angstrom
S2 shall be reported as 5.29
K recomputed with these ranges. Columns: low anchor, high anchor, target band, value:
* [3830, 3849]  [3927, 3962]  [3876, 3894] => -0.024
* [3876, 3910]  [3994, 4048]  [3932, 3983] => 0.034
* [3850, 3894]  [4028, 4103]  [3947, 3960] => 0.058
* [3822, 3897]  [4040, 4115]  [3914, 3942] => 0.092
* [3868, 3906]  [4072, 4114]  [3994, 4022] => 0.106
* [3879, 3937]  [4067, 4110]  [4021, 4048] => 0.058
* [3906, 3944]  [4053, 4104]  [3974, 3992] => 0.064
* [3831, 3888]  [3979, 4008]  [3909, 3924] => 0.066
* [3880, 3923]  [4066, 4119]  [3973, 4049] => 0.090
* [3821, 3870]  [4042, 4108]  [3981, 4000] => 0.097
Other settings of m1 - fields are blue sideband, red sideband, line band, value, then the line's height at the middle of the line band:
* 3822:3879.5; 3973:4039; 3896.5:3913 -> 1.4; 4.99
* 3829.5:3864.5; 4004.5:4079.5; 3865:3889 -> 0.3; 5.05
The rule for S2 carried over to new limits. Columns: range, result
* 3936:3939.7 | 4.84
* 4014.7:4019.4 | 5.19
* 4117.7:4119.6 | 6.95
